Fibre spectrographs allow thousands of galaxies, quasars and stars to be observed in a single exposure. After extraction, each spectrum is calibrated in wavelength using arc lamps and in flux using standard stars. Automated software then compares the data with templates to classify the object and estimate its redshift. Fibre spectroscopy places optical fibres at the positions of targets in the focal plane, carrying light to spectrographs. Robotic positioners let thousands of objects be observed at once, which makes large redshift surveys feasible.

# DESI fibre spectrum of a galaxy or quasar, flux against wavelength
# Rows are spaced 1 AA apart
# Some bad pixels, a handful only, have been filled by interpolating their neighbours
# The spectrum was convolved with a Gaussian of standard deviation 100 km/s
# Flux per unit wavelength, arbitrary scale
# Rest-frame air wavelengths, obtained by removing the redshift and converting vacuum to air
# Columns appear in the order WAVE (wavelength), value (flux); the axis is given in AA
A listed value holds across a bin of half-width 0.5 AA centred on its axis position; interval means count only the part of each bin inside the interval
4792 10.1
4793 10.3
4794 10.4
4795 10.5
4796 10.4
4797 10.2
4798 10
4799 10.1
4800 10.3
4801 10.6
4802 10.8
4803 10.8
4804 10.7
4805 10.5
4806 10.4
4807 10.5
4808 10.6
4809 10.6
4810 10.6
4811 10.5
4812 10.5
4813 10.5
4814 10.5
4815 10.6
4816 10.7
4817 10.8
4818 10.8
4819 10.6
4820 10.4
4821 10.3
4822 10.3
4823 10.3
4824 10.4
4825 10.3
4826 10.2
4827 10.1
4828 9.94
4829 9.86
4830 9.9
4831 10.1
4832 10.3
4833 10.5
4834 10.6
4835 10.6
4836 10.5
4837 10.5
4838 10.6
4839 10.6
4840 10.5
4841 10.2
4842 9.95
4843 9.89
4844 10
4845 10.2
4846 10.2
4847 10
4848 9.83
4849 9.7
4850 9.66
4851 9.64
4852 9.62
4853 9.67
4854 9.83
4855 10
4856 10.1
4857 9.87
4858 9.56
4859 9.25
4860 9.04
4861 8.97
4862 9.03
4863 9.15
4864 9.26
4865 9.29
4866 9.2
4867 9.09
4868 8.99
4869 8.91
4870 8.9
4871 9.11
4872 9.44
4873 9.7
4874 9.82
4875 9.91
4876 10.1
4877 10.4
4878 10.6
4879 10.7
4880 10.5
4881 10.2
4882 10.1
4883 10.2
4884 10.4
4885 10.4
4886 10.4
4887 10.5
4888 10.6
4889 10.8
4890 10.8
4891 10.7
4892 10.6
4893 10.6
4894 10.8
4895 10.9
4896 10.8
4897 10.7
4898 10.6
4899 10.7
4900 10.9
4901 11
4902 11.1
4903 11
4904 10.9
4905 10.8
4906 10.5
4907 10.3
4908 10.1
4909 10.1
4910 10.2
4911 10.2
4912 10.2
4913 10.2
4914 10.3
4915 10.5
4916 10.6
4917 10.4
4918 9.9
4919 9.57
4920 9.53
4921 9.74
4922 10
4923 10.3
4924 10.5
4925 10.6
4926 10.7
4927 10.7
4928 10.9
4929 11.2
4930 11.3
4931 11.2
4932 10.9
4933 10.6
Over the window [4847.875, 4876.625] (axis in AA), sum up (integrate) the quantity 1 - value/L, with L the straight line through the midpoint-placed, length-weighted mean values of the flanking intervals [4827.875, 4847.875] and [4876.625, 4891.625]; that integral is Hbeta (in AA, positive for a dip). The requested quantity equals 2.50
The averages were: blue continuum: 10.2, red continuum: 10.5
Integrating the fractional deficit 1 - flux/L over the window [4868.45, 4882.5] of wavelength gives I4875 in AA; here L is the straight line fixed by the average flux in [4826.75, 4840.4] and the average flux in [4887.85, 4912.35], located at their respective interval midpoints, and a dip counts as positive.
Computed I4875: 0.9 AA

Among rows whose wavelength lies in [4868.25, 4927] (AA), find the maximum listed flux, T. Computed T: 11.1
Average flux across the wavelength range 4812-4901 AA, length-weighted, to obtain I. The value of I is 10.1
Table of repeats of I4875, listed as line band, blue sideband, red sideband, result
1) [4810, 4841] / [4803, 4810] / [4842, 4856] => -0.5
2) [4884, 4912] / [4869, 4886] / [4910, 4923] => -1.6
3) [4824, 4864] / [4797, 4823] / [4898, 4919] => 2.1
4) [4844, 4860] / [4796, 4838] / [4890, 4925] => 1.0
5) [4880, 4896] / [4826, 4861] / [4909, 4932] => -0.5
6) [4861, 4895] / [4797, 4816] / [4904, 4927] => 1.2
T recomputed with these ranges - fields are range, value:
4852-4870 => 10.1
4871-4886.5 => 10.7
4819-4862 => 10.6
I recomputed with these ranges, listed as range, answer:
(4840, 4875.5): 9.58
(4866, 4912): 10.3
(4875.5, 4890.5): 10.4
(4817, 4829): 10.3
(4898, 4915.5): 10.5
